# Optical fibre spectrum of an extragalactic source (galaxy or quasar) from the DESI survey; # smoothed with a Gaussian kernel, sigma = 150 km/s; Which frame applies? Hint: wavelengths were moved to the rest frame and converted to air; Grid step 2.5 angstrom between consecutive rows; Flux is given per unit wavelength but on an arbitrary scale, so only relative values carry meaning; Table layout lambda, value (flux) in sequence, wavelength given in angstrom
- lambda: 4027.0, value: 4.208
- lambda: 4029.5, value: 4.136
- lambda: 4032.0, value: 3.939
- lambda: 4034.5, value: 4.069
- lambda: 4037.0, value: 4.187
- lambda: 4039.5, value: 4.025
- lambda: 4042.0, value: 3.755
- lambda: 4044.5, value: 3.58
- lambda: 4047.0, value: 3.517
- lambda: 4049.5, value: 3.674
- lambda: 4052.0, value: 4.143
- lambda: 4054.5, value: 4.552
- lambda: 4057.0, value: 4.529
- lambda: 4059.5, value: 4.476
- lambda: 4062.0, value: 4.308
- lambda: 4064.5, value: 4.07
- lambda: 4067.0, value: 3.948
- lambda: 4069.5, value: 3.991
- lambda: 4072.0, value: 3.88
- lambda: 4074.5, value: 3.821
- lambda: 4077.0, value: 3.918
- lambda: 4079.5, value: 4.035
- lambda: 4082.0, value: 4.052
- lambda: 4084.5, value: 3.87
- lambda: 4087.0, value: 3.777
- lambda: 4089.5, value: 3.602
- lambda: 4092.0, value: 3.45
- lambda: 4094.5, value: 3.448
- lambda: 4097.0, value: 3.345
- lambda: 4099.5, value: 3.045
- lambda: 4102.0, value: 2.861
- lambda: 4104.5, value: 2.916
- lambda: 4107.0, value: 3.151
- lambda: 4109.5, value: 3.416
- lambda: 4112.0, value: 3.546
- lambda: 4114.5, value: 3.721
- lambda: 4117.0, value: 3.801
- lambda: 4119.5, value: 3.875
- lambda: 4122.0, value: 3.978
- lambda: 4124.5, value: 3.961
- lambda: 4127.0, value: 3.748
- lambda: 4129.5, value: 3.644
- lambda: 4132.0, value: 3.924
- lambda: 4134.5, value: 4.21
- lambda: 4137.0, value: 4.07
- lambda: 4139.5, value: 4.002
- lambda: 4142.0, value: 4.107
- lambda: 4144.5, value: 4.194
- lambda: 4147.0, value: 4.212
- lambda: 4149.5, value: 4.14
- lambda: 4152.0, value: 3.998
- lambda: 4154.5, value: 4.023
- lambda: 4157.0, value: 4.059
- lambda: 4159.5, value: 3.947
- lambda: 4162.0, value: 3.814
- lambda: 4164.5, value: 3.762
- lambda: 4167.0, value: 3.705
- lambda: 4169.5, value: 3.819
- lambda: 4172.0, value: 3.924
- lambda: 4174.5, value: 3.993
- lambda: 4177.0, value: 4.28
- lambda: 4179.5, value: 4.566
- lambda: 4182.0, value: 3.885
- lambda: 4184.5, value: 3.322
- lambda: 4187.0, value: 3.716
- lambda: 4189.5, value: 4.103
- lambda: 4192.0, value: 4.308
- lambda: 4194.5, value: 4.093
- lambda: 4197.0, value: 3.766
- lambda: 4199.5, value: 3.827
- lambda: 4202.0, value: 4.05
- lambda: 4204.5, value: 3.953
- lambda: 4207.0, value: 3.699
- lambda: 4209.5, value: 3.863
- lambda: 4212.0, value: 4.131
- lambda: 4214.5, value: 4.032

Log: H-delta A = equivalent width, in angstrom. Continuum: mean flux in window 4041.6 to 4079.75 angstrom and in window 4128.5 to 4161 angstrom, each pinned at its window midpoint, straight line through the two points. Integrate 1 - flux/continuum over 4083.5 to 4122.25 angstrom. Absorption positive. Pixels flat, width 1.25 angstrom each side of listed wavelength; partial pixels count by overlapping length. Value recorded 5.4 angstrom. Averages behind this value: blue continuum 4.02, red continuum 4.04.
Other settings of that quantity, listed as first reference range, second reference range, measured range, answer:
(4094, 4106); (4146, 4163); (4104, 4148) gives -3.3 angstrom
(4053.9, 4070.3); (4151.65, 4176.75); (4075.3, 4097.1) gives 2.3 angstrom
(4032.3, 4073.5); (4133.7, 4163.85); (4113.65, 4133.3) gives 1.1 angstrom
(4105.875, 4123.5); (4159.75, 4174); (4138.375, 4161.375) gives -1.8 angstrom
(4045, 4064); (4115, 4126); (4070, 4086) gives 0.5 angstrom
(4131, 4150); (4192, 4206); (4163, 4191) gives 0.7 angstrom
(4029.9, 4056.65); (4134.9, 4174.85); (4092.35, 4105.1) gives 2.6 angstrom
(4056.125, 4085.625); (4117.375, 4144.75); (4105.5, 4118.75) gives 1.5 angstrom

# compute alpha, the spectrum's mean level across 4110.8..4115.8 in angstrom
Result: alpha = 3.64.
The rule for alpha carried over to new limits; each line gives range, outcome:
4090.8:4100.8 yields 3.32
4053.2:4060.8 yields 4.52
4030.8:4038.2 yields 4.07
